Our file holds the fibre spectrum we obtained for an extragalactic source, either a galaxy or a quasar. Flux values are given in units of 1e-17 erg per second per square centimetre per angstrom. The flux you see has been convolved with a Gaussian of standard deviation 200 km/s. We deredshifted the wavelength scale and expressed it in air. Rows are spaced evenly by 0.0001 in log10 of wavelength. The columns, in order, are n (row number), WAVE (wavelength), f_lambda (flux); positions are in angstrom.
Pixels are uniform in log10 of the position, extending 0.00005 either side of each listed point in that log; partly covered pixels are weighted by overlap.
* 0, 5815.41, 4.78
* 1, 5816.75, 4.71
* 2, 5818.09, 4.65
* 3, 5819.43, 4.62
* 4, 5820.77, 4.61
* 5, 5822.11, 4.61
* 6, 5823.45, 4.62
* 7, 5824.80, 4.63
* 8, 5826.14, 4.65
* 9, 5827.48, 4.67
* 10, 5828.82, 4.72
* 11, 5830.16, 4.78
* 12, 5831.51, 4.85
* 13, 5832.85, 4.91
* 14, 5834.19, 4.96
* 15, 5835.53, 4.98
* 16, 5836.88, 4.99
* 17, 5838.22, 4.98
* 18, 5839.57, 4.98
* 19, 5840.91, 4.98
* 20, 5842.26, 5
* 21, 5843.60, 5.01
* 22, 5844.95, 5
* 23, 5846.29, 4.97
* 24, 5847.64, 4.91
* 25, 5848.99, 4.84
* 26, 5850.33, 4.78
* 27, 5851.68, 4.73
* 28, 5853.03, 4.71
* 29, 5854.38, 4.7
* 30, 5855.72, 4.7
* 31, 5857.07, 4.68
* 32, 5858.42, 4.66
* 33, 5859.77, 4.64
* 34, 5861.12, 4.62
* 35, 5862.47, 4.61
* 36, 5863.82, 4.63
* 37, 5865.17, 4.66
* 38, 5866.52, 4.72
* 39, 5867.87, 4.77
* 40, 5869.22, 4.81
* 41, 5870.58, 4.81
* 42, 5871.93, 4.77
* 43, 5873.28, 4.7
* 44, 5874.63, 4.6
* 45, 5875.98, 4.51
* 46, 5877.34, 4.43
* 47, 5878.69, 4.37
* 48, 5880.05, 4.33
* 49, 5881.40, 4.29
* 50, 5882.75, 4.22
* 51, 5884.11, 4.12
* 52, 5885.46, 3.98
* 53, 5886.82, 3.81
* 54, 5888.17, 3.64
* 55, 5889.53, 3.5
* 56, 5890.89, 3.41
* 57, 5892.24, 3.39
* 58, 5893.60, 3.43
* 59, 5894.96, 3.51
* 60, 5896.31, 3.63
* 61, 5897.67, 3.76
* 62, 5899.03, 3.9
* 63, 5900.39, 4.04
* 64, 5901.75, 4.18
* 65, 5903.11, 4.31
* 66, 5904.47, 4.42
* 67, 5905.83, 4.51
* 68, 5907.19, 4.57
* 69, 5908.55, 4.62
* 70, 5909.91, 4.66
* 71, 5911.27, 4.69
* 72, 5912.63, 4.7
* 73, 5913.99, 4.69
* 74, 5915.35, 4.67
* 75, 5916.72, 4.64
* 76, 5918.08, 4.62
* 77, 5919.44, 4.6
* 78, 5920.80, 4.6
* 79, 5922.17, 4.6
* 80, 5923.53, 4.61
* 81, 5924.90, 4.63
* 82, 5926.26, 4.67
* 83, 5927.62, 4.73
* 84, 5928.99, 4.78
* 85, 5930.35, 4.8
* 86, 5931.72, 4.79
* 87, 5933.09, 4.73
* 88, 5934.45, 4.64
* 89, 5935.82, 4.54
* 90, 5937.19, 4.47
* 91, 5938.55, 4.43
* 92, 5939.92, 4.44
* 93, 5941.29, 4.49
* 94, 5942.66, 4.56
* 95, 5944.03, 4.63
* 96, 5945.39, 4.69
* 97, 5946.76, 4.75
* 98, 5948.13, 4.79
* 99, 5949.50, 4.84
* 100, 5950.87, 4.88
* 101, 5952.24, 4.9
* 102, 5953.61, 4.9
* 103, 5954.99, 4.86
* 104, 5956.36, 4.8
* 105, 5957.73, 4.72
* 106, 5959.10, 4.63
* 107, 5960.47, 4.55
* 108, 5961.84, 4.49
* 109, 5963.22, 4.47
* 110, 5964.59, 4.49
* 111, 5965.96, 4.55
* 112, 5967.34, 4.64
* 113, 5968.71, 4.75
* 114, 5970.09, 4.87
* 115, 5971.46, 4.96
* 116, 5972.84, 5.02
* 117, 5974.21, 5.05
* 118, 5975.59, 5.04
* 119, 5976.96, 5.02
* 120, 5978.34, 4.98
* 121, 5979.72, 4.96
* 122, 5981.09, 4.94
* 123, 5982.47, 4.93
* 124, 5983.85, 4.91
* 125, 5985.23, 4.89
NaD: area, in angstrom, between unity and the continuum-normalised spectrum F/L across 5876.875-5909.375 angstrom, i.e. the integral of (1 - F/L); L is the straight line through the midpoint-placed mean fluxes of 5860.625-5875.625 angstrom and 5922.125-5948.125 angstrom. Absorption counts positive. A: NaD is 4.6 angstrom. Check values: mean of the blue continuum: 4.7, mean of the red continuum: 4.64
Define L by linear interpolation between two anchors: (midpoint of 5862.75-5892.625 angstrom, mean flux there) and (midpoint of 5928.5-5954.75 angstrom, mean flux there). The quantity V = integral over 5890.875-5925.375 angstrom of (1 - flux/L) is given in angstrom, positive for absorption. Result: 1.5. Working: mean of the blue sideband 4.31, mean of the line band 4.3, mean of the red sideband 4.69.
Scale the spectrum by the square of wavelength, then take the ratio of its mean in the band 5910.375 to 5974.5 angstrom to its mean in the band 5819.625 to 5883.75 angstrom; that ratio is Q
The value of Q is 1.0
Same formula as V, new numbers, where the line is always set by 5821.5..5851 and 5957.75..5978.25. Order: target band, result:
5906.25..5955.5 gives 1.2 angstrom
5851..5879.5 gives 1.0 angstrom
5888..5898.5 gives 2.8 angstrom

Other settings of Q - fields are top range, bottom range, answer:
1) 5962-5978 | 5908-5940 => 1.05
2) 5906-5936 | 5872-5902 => 1.18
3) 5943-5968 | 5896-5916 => 1.09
